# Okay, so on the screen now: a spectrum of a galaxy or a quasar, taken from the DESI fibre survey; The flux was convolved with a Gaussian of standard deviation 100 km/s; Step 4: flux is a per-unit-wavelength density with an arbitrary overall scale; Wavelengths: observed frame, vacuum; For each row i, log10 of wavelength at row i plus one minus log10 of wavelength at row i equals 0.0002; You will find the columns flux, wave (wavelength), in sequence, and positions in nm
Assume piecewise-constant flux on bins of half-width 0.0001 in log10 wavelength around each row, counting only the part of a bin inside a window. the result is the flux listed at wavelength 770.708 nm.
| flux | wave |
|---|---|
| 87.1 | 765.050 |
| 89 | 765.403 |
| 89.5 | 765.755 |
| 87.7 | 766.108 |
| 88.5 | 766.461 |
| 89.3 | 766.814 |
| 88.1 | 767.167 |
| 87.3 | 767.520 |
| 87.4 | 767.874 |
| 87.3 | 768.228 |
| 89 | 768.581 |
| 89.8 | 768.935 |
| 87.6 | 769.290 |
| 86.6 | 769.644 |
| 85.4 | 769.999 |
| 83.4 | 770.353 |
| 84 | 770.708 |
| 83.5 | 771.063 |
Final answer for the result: 84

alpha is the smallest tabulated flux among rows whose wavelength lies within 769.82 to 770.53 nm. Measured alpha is 83.4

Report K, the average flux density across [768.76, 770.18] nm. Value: 87.3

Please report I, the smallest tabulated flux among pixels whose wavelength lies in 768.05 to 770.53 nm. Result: 83.4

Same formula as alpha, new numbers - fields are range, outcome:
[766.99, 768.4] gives 87.3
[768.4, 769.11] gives 89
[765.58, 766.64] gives 87.7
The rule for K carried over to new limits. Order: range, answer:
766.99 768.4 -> 87.5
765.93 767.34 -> 88.4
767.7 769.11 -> 88.4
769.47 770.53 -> 85.1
